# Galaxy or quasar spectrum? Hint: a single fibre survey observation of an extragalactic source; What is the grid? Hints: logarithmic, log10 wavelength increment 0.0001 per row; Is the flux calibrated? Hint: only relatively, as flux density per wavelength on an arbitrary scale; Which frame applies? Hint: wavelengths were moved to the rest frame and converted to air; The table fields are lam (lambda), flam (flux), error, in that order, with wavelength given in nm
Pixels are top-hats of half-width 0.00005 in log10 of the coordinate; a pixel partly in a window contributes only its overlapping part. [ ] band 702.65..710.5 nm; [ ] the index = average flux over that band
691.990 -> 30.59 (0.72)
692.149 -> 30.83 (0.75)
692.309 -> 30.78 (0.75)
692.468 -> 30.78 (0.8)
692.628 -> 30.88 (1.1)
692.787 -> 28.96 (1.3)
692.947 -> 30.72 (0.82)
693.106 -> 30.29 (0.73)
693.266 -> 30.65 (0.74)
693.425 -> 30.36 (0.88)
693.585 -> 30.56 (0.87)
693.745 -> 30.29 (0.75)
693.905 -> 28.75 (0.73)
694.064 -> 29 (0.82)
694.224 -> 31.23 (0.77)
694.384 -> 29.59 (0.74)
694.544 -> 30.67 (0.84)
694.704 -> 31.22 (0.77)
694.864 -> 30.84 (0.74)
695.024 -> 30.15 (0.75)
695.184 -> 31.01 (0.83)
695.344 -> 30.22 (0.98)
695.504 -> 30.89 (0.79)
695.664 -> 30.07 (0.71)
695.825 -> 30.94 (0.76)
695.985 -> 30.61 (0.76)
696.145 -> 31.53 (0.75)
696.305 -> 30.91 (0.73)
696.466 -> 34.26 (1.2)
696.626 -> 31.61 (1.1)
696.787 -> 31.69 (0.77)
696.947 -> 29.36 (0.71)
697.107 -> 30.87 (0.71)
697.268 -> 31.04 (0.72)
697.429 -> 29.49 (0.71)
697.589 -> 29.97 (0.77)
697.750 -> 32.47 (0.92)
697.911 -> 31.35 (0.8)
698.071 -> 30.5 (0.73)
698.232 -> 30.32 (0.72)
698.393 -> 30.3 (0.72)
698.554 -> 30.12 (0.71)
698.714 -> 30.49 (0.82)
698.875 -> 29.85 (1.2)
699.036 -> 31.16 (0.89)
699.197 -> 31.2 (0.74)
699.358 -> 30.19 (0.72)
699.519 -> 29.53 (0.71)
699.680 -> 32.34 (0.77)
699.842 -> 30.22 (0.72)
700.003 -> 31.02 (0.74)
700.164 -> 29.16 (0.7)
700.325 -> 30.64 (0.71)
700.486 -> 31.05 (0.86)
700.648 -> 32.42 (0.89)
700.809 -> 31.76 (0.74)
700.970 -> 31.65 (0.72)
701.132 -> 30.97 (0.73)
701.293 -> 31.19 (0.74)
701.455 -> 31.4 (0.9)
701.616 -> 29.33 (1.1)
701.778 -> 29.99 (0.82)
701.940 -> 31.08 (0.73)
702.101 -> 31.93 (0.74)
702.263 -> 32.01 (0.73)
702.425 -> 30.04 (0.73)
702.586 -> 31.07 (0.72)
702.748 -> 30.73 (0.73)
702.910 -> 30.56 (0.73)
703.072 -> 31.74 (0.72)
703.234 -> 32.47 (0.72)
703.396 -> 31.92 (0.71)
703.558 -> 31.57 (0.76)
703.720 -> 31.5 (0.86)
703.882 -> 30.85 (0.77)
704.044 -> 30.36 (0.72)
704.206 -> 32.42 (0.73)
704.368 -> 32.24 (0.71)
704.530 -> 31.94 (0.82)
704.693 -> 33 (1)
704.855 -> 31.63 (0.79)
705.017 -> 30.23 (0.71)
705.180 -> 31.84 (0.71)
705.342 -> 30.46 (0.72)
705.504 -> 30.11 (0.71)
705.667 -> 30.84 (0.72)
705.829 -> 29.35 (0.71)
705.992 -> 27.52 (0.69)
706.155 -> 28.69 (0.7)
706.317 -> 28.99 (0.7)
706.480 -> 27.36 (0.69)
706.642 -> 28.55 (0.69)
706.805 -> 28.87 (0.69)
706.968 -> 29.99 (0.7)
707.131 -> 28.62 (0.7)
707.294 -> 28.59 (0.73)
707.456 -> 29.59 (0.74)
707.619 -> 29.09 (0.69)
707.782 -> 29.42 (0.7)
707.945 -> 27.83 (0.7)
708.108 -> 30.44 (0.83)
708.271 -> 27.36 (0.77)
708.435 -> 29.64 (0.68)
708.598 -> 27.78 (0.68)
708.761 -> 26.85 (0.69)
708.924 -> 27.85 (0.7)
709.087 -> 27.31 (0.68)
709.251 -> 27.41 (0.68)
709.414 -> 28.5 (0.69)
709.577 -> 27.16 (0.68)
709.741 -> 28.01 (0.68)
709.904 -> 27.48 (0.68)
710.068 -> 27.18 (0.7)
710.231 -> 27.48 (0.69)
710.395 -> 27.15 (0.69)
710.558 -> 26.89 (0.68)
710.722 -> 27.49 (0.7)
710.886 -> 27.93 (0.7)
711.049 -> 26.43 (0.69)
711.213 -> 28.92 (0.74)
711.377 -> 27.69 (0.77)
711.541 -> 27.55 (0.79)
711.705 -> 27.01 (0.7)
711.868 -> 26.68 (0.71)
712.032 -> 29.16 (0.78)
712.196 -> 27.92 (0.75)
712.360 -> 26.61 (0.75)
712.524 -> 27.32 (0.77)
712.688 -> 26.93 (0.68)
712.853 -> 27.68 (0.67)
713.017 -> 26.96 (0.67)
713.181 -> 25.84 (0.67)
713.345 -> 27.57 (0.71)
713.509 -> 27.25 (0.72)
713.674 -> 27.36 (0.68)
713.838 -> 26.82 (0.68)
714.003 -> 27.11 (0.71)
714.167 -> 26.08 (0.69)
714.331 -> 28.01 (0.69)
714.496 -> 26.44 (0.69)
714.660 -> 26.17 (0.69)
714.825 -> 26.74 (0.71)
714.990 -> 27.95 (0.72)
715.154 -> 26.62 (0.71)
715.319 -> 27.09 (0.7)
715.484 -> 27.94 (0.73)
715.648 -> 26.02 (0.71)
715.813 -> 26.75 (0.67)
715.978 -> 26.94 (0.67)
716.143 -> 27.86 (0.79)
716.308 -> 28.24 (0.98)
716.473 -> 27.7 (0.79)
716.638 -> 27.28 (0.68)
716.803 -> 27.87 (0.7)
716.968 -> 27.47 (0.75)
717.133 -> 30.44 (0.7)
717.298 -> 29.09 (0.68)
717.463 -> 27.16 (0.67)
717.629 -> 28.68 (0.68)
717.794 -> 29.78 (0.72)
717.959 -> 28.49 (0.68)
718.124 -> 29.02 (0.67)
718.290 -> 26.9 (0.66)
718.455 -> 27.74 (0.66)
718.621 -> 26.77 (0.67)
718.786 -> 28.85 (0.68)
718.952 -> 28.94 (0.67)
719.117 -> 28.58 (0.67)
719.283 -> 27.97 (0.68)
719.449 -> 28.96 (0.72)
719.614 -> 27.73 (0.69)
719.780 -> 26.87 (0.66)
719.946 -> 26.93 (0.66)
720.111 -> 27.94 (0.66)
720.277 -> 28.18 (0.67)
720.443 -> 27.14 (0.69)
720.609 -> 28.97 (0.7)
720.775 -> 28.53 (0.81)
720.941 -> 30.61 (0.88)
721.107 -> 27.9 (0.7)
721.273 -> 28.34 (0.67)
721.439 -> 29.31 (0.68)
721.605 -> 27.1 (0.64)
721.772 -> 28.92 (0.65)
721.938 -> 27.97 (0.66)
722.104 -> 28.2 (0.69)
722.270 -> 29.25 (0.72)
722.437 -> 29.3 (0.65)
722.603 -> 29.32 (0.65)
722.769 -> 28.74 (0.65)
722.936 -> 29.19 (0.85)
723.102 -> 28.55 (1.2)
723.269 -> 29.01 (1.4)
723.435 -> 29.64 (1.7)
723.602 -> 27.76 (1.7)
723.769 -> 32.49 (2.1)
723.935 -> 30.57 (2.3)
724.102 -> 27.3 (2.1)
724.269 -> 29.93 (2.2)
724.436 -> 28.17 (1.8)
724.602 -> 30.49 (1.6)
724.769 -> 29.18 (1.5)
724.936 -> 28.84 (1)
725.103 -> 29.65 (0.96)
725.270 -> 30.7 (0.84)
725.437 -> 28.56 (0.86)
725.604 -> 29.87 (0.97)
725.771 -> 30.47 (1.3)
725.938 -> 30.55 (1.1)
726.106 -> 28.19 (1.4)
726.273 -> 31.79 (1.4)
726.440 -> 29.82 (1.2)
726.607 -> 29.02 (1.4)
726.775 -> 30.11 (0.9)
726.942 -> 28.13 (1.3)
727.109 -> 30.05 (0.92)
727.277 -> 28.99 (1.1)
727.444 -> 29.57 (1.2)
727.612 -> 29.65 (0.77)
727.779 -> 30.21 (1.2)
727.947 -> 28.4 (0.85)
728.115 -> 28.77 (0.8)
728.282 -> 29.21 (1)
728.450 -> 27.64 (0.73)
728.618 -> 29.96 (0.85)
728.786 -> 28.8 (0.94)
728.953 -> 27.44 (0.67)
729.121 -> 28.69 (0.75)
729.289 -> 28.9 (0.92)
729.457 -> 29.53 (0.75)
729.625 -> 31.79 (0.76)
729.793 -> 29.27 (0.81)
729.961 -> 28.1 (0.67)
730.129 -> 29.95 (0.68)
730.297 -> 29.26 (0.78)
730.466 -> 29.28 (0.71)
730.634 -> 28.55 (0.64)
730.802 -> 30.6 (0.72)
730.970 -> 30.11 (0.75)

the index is 29.5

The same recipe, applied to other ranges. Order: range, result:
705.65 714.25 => 27.9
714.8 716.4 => 27.2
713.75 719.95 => 27.7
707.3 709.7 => 28.3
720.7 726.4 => 29.3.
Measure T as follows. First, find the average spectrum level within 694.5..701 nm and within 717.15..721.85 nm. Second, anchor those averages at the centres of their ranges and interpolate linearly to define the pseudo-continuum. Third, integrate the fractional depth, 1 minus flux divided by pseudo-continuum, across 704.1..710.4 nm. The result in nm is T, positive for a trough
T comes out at 0.131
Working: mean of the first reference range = 30.9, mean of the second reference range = 28.3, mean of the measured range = 29.1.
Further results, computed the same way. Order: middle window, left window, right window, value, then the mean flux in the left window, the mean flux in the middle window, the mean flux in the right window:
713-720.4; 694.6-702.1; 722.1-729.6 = 0.547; 30.8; 27.6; 29.3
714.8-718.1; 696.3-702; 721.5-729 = 0.215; 30.9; 27.9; 29.2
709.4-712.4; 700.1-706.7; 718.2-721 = 0.204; 30.8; 27.5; 28.1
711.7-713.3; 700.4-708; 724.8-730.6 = 0.154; 30.5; 27.2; 29.4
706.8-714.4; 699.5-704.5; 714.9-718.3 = 0.387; 31.2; 27.7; 27.9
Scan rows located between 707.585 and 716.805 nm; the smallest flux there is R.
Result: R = 25.84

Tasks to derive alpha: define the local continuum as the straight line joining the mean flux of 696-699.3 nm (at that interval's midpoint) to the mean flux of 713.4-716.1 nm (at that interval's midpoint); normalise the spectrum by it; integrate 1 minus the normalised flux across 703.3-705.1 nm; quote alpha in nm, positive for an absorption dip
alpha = -0.14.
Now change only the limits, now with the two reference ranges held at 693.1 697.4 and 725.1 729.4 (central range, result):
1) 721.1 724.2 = 0.07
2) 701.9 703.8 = -0.06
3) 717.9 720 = 0.12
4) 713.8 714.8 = 0.10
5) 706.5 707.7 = 0.05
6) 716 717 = 0.07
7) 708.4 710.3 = 0.15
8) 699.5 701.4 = -0.04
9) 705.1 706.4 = 0.02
